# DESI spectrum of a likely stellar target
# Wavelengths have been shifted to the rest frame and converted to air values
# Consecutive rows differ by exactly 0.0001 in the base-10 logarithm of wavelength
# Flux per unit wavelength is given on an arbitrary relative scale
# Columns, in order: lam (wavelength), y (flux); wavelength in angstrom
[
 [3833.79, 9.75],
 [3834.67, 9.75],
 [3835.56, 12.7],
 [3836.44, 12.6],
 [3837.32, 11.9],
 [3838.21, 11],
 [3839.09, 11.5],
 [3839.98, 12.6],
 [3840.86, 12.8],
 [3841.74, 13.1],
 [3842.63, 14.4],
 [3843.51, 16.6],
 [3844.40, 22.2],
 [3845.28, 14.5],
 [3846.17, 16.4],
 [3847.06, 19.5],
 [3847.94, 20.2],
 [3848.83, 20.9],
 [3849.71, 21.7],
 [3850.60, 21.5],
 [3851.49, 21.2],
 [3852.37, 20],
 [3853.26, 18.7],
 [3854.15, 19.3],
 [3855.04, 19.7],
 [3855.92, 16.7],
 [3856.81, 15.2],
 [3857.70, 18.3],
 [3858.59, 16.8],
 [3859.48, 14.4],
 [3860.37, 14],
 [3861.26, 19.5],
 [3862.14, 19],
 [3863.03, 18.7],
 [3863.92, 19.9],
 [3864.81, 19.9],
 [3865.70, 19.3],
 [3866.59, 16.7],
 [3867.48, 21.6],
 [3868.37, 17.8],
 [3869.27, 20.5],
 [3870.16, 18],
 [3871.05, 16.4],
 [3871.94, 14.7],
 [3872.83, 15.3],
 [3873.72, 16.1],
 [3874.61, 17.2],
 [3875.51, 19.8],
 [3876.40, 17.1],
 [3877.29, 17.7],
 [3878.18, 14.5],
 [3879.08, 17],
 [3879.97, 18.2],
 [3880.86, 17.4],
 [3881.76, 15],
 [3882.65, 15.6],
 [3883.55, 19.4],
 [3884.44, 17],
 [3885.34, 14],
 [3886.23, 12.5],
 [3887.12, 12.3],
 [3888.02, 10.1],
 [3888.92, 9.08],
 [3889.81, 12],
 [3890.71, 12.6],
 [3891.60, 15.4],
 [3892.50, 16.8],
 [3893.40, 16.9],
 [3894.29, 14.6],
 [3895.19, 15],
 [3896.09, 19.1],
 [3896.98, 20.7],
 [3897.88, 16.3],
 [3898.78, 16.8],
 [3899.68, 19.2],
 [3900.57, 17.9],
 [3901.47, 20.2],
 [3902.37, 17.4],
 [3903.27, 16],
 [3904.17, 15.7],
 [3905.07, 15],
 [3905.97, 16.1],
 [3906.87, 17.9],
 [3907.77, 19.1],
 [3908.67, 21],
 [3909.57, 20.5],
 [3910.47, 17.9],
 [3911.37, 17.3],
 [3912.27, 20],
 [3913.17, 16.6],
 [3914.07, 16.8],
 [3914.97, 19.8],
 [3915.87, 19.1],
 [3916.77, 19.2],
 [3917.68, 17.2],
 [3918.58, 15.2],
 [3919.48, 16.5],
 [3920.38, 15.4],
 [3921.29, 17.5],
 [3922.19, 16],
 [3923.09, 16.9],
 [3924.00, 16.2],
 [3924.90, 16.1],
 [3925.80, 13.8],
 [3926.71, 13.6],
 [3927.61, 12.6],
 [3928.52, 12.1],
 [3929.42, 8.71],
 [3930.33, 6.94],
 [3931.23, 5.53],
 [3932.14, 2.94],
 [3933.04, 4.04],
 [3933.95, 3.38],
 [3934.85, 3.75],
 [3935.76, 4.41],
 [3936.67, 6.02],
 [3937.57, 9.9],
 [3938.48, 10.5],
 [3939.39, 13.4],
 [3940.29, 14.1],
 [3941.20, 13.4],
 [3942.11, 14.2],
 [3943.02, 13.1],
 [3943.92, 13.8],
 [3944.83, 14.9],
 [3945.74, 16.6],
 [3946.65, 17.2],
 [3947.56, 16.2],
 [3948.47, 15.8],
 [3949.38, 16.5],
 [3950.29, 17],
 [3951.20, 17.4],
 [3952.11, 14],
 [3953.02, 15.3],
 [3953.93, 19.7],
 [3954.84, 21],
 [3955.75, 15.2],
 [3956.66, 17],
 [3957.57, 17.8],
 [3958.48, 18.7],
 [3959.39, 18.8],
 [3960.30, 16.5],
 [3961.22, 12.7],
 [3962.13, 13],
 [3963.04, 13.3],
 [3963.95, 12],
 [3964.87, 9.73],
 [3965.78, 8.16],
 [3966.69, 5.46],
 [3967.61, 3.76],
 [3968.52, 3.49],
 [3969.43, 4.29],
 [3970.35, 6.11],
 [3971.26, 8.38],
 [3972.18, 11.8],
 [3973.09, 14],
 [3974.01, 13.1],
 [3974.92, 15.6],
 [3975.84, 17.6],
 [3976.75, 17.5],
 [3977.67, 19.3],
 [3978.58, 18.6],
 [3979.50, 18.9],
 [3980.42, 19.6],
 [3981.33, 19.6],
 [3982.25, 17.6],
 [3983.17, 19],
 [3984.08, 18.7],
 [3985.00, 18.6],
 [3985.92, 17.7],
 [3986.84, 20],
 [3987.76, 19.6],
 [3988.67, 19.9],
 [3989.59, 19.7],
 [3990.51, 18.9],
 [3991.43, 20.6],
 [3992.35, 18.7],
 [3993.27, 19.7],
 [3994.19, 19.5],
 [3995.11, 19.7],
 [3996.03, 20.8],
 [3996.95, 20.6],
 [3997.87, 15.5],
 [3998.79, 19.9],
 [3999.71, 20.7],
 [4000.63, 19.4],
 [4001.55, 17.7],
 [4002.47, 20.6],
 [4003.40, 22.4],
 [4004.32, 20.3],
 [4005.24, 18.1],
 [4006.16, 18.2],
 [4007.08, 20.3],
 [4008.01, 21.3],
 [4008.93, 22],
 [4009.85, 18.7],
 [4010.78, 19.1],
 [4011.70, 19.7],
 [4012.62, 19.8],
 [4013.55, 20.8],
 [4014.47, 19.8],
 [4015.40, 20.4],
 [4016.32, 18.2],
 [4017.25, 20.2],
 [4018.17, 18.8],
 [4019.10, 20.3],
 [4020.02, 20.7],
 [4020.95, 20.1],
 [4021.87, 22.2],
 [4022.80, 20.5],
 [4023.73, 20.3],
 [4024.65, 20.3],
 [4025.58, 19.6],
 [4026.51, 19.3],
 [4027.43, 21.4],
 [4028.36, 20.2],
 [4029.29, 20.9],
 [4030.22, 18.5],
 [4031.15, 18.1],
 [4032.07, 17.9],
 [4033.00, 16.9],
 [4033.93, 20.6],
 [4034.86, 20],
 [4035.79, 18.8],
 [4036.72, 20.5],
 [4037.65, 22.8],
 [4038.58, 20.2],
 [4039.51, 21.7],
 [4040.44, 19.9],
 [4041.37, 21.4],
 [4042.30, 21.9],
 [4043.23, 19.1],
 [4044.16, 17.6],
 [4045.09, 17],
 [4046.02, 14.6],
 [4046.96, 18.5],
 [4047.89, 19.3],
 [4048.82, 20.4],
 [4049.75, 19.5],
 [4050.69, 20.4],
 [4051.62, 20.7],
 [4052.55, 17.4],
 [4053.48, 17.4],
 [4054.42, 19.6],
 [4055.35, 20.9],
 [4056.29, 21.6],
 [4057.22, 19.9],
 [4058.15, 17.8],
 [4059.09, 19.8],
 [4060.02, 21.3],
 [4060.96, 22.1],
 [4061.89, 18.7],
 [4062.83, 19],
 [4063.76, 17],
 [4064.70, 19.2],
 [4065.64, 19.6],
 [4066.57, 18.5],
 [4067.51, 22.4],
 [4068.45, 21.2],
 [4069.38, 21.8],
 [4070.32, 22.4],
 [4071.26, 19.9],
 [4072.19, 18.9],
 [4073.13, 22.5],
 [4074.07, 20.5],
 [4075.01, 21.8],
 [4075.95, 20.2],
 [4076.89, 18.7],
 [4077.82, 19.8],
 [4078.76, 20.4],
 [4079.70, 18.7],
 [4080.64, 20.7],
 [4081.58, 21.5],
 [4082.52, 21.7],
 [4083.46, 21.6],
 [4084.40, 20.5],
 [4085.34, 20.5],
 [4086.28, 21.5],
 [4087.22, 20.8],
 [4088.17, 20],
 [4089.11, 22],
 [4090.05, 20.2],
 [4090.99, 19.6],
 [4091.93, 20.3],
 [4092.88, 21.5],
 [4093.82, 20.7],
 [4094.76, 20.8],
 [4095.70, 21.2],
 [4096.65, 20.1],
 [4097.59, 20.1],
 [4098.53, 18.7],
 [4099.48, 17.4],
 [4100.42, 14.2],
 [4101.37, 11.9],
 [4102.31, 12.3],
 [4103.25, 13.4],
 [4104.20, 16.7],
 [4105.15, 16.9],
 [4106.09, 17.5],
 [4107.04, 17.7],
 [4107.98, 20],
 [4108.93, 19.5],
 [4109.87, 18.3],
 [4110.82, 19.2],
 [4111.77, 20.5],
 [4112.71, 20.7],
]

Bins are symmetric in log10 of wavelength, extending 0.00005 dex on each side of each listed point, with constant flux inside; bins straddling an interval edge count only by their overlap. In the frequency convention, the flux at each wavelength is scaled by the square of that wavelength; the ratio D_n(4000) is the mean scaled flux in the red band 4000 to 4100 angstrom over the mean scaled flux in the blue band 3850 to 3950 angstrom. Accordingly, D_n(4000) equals 1.38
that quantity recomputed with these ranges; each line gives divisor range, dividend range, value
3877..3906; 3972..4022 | 1.27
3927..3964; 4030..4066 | 1.58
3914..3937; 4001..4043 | 1.72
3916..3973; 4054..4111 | 1.65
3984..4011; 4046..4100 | 1.07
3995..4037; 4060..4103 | 1.04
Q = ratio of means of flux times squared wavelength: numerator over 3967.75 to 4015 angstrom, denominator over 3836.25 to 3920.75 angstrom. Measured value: 1.11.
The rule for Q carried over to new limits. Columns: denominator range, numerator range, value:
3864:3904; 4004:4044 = 1.30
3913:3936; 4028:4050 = 1.62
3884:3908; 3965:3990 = 0.97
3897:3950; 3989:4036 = 1.42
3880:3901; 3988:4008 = 1.33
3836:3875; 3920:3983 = 0.80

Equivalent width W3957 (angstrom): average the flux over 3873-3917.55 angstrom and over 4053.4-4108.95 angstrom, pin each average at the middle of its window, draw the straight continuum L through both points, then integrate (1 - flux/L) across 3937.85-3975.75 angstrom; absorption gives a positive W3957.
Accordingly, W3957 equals 8.86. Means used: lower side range 16.7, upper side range 19.6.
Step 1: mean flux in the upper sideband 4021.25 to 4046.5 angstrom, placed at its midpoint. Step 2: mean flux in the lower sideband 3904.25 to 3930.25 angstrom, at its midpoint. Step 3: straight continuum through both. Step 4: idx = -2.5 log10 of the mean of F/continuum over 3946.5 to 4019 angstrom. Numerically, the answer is 0.08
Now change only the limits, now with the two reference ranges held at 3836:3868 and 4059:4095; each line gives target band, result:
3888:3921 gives 0.07 mag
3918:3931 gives 0.29 mag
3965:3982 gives 0.45 mag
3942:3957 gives 0.15 mag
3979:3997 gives -0.01 mag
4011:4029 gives -0.03 mag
